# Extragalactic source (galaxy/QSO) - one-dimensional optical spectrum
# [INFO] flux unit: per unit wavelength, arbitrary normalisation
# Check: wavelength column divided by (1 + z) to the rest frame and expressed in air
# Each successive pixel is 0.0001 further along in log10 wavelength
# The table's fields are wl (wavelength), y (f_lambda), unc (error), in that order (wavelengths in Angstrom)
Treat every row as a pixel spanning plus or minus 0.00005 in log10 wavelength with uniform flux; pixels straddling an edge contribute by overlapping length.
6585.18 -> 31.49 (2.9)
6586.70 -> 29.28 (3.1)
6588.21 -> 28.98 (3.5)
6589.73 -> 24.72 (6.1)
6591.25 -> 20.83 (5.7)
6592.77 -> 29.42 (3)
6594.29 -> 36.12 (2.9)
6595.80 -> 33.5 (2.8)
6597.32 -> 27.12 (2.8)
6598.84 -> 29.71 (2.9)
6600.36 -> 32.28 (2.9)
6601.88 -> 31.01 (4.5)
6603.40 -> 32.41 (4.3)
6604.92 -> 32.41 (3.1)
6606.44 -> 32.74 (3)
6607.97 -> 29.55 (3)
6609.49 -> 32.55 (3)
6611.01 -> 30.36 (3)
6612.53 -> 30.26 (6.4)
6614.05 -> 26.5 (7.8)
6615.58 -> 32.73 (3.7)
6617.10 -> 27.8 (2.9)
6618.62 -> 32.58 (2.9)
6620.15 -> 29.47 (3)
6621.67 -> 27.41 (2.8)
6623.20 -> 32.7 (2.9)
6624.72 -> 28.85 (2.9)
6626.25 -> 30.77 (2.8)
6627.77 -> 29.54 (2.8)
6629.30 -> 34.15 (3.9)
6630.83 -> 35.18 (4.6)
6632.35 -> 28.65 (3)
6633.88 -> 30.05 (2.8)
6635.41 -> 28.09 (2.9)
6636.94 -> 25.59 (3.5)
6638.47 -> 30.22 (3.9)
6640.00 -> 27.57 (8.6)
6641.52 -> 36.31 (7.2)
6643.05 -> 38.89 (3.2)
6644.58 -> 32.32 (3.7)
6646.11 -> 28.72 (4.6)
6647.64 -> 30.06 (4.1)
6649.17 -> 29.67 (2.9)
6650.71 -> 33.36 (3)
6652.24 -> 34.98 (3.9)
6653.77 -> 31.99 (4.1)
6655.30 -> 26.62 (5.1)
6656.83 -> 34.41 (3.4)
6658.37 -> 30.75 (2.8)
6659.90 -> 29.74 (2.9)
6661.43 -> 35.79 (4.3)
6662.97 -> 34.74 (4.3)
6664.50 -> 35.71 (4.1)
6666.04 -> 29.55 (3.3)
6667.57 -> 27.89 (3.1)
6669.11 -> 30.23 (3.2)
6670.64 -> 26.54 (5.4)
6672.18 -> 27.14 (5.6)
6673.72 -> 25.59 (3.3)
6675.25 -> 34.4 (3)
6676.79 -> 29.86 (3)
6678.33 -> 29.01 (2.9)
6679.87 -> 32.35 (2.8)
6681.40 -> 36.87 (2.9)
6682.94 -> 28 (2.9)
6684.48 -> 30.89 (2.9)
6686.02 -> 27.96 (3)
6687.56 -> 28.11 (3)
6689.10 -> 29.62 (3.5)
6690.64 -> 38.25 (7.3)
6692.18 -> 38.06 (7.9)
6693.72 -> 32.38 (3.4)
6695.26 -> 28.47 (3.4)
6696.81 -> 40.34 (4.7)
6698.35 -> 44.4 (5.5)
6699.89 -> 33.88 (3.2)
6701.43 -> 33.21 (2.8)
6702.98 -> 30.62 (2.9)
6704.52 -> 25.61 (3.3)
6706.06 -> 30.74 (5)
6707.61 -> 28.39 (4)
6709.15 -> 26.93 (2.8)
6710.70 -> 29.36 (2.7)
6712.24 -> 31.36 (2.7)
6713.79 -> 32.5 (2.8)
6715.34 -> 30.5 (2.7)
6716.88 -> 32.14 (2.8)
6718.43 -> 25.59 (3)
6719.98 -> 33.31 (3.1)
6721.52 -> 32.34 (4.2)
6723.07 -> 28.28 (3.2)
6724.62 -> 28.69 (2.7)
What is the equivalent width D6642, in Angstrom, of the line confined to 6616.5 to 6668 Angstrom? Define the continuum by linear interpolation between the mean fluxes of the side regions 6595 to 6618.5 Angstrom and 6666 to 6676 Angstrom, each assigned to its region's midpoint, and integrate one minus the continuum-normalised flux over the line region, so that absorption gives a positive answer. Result -2.8 Angstrom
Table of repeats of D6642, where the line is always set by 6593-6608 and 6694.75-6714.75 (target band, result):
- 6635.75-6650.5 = 0.4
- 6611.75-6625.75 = 0.8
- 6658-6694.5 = 0.8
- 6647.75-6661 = 0.2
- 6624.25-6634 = 0.2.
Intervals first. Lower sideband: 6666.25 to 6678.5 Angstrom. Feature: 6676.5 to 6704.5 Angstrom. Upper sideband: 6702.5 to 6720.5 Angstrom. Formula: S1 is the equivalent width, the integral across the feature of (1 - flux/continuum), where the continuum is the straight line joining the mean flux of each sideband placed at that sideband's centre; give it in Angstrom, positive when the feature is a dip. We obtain -3.4 Angstrom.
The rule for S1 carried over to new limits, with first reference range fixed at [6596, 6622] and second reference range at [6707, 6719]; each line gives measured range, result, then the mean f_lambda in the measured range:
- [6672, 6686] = -0.2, 30.5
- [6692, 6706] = -1.9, 33.8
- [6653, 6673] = -0.5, 30.8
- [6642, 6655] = -0.9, 32.4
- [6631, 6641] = 0.4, 29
